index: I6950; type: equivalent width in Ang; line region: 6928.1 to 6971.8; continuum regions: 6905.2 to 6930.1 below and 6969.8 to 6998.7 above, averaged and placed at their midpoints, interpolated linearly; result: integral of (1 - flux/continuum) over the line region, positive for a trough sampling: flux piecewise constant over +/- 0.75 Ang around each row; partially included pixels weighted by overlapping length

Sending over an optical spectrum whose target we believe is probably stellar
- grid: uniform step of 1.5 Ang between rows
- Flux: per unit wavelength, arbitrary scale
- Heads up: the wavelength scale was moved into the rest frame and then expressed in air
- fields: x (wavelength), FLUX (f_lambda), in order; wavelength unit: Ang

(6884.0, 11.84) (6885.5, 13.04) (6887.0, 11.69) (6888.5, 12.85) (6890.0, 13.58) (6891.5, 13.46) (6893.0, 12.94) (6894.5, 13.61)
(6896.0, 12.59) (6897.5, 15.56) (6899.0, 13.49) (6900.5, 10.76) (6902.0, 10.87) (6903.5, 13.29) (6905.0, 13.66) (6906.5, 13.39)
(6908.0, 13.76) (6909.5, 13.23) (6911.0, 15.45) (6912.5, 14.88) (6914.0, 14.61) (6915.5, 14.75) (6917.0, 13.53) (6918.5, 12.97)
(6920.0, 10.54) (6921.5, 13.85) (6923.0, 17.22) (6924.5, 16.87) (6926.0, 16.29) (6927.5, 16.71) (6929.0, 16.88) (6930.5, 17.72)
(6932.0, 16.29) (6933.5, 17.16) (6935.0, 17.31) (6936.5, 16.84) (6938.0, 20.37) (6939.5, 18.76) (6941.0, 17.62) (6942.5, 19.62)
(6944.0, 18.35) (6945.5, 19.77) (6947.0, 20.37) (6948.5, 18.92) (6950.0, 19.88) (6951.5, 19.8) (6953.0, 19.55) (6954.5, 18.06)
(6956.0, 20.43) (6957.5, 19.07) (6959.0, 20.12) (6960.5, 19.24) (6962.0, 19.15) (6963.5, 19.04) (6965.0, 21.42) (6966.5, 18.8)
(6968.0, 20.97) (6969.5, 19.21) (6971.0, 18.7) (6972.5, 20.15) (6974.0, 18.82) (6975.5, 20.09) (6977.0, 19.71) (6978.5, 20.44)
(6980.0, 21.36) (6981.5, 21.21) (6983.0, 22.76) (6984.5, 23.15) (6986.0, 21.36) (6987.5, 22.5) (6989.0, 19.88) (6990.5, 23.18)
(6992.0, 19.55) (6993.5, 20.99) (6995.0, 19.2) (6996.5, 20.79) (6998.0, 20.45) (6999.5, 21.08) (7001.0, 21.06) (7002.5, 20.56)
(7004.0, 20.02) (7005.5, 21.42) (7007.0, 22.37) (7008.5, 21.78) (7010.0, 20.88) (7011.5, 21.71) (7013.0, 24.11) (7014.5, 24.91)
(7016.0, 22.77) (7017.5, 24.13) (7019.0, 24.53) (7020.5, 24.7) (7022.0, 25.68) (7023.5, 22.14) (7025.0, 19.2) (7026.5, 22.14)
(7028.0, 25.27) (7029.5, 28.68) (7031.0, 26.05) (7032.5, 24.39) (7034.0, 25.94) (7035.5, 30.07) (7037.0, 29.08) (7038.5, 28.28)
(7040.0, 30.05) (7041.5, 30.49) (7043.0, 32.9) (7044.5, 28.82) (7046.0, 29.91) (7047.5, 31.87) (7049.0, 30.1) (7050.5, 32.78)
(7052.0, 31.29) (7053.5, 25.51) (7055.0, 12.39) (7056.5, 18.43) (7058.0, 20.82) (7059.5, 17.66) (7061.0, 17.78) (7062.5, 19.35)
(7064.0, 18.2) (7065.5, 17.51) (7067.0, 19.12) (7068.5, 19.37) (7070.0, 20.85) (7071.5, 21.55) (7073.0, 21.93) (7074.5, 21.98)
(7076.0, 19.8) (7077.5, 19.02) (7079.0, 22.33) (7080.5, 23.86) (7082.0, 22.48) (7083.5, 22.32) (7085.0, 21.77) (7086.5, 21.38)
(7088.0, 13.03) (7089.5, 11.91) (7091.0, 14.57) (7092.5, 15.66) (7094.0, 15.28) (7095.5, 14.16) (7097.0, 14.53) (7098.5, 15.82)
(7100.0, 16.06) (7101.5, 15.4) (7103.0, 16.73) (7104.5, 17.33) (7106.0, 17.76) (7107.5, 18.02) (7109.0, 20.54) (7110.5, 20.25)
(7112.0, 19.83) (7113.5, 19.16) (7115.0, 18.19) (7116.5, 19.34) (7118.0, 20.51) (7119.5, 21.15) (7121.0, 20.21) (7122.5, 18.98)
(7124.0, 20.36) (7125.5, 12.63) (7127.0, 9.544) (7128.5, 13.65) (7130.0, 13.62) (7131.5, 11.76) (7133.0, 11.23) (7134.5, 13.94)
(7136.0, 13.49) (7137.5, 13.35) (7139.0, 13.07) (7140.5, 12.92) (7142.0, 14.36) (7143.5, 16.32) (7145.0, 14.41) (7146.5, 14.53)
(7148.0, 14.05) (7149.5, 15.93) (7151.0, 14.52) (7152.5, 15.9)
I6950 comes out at -3.3 Ang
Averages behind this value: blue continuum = 14.7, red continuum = 20.7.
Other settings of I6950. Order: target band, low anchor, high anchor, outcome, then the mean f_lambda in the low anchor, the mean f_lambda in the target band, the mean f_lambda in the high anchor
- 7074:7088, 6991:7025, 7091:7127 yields -1.8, 22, 21.2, 17.5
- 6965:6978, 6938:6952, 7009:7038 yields 0.8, 19.3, 19.7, 24.6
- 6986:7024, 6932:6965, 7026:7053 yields 4.7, 19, 22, 28.8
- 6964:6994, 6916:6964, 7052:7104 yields -4.5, 17.7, 20.7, 18.7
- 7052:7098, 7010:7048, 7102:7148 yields 5.2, 26.2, 19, 16.2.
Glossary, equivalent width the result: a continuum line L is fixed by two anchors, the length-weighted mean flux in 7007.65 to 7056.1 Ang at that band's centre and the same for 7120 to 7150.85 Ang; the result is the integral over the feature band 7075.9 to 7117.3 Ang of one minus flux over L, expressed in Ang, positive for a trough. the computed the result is 1.4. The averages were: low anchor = 26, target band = 18.1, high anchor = 14.5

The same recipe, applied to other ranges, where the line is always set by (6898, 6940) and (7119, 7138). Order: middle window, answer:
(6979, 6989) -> -4.6 Ang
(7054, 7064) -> -2.0 Ang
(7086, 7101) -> -0.3 Ang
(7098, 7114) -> -3.3 Ang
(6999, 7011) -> -5.0 Ang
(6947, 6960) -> -3.9 Ang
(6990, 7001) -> -4.2 Ang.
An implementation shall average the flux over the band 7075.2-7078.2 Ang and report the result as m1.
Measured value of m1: 19.5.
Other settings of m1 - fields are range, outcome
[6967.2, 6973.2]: 19.7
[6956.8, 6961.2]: 19.5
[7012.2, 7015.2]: 24.5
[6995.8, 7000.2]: 20.8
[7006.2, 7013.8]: 22.2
